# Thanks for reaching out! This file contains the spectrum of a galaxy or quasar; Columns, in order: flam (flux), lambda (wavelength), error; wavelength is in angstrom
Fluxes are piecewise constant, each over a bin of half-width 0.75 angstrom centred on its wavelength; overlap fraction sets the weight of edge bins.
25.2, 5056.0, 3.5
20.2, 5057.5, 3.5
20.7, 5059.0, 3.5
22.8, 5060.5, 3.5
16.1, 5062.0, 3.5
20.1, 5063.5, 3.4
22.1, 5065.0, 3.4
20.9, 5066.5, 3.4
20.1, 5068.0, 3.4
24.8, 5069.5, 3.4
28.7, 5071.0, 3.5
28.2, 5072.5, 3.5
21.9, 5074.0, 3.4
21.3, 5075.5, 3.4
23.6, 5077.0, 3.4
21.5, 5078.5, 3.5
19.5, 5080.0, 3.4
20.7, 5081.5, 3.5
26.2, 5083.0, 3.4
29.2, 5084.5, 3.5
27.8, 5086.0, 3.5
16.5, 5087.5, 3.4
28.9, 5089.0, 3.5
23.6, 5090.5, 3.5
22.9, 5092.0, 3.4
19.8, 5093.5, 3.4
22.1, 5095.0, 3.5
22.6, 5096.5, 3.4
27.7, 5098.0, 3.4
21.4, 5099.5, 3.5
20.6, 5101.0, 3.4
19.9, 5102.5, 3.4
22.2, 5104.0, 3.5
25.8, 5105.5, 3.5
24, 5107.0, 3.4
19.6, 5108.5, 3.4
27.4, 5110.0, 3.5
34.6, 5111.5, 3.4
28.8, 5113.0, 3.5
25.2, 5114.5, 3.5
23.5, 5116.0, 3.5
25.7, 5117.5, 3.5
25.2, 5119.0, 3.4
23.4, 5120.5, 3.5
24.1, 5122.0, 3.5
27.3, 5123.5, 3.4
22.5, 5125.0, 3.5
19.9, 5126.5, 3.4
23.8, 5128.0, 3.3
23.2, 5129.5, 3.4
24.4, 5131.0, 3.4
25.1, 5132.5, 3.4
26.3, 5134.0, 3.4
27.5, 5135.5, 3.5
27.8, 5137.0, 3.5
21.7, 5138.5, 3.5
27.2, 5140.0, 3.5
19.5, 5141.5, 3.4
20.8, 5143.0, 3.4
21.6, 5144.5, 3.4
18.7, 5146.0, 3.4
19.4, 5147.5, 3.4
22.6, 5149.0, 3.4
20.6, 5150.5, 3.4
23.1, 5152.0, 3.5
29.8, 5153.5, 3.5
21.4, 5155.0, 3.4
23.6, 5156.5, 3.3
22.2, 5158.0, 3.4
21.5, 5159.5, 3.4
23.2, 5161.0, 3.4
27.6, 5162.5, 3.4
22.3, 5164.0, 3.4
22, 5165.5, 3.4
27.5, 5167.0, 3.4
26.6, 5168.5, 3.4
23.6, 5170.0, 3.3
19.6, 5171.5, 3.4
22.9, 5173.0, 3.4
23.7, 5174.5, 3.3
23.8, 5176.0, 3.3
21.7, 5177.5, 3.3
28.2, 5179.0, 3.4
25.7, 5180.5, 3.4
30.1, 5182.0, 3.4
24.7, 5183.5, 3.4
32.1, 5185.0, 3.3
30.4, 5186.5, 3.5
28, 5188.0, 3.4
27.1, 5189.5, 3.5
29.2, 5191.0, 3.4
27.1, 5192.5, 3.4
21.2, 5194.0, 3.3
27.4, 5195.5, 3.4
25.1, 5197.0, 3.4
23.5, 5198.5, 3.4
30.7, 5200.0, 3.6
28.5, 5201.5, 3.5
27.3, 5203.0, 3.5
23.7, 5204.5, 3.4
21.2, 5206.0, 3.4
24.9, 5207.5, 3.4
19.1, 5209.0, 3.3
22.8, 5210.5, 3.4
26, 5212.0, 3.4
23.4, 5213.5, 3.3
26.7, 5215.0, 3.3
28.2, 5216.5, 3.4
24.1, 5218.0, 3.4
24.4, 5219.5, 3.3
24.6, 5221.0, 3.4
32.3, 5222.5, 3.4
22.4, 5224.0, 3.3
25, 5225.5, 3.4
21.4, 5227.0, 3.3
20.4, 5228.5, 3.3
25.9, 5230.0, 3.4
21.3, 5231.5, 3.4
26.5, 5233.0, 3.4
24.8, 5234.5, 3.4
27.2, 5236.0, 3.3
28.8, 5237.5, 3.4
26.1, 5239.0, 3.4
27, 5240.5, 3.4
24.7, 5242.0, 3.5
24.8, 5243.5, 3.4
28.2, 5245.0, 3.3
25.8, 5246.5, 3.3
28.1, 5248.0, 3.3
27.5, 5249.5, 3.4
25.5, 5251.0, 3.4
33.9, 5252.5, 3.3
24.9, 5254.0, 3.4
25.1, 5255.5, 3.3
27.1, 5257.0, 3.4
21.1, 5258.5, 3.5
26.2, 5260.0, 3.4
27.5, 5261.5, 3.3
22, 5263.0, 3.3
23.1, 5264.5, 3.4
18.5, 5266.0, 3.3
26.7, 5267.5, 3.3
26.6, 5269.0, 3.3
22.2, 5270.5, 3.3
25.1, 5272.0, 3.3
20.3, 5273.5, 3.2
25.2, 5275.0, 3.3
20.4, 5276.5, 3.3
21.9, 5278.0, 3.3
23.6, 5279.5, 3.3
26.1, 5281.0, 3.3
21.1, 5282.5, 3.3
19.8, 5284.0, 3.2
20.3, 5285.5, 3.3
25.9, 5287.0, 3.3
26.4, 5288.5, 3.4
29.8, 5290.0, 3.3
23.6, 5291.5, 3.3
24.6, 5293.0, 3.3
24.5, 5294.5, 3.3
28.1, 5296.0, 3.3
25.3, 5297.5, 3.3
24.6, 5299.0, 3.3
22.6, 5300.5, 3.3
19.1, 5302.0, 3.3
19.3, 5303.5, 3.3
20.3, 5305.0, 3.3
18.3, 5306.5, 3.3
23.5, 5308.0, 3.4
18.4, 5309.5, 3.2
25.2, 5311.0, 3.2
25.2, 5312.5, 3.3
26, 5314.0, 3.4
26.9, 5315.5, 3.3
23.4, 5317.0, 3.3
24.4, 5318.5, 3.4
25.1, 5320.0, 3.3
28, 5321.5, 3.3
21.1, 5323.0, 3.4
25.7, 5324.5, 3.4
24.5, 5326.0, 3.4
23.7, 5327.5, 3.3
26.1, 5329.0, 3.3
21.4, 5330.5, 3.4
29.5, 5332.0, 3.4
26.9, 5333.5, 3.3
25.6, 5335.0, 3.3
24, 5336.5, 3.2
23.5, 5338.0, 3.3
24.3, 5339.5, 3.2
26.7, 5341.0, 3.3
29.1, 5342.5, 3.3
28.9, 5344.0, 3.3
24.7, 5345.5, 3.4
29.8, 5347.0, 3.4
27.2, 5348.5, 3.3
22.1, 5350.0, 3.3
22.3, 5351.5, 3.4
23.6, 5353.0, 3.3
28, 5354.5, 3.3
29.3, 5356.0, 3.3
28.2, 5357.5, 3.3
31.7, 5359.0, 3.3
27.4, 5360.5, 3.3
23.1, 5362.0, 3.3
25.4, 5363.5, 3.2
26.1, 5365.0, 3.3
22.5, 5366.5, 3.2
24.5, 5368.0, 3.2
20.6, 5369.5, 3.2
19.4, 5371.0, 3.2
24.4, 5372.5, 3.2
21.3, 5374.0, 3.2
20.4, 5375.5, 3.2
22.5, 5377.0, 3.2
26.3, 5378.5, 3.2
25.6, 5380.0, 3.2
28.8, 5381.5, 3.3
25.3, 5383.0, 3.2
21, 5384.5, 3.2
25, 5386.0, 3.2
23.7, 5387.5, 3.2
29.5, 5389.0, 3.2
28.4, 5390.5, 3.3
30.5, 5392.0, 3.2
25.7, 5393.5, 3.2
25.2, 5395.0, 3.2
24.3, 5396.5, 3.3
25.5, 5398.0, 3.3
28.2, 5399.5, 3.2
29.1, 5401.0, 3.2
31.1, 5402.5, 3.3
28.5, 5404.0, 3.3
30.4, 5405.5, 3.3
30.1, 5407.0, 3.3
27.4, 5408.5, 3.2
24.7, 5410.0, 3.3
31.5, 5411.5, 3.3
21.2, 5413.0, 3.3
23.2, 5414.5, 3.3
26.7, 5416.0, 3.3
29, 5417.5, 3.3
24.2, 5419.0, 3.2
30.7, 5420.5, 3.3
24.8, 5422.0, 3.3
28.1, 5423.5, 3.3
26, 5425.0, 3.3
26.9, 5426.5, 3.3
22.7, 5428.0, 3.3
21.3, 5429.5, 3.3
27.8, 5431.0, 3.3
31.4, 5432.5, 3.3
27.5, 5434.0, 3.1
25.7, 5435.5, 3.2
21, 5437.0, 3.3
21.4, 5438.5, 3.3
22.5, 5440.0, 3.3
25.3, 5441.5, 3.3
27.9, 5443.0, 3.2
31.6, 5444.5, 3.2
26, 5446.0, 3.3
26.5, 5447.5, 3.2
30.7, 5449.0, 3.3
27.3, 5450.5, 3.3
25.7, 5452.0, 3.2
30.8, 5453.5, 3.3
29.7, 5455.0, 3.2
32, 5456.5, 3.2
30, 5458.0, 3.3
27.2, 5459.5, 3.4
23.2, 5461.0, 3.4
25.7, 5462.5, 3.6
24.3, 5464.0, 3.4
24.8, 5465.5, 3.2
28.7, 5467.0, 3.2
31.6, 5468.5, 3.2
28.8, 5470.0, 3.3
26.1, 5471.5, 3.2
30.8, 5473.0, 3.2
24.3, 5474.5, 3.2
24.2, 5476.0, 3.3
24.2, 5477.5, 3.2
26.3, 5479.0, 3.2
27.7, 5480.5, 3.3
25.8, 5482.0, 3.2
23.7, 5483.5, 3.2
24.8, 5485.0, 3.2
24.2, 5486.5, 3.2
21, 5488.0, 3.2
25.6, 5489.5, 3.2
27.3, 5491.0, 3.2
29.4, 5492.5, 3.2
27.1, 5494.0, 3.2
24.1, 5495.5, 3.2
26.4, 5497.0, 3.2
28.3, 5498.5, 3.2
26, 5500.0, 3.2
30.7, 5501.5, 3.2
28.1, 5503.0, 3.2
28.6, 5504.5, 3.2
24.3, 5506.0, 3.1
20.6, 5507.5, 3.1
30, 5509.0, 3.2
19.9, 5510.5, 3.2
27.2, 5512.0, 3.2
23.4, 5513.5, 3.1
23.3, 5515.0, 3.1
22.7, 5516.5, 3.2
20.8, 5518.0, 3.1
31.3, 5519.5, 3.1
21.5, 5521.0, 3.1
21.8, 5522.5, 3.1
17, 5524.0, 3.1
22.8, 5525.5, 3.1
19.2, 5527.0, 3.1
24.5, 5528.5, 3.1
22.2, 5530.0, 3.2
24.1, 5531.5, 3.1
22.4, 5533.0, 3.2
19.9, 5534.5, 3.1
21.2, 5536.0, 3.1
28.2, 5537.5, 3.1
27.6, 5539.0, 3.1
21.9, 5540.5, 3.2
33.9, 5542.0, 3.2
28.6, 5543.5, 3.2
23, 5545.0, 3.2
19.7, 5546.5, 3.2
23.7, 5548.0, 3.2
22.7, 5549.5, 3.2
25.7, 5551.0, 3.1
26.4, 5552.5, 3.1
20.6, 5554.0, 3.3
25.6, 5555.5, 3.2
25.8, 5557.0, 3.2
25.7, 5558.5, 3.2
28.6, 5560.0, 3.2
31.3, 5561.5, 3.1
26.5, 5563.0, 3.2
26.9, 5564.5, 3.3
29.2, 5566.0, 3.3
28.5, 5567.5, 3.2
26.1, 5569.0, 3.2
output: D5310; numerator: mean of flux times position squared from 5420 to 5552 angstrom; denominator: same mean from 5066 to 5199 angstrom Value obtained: 1.21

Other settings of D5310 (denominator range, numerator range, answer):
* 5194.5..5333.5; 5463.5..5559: 1.11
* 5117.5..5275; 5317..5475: 1.14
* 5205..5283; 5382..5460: 1.16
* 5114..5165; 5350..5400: 1.17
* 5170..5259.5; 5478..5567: 1.10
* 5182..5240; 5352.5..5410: 1.08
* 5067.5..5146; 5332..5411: 1.20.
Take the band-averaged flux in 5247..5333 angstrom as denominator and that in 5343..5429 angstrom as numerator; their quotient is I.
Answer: 1.1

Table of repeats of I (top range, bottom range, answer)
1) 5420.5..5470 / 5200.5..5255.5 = 1.05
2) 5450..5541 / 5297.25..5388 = 1.04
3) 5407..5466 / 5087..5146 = 1.11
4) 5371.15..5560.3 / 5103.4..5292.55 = 1.04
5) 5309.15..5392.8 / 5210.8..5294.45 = 1.01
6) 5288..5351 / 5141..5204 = 1.00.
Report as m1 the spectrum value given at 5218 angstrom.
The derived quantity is 24.1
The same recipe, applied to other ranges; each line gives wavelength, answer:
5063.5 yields 20.1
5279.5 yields 23.6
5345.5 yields 24.7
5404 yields 28.5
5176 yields 23.8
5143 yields 20.8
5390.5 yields 28.4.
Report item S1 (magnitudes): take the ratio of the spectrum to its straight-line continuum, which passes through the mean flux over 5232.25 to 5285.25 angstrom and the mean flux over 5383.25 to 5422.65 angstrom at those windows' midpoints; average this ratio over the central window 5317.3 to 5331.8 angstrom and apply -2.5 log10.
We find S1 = 0.052 mag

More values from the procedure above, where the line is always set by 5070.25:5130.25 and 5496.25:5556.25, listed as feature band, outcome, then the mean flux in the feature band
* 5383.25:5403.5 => -0.103 mag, 26.7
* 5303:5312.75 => 0.138 mag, 21.3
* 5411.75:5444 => -0.058 mag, 25.6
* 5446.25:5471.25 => -0.147 mag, 27.9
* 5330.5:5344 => -0.080 mag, 26.1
